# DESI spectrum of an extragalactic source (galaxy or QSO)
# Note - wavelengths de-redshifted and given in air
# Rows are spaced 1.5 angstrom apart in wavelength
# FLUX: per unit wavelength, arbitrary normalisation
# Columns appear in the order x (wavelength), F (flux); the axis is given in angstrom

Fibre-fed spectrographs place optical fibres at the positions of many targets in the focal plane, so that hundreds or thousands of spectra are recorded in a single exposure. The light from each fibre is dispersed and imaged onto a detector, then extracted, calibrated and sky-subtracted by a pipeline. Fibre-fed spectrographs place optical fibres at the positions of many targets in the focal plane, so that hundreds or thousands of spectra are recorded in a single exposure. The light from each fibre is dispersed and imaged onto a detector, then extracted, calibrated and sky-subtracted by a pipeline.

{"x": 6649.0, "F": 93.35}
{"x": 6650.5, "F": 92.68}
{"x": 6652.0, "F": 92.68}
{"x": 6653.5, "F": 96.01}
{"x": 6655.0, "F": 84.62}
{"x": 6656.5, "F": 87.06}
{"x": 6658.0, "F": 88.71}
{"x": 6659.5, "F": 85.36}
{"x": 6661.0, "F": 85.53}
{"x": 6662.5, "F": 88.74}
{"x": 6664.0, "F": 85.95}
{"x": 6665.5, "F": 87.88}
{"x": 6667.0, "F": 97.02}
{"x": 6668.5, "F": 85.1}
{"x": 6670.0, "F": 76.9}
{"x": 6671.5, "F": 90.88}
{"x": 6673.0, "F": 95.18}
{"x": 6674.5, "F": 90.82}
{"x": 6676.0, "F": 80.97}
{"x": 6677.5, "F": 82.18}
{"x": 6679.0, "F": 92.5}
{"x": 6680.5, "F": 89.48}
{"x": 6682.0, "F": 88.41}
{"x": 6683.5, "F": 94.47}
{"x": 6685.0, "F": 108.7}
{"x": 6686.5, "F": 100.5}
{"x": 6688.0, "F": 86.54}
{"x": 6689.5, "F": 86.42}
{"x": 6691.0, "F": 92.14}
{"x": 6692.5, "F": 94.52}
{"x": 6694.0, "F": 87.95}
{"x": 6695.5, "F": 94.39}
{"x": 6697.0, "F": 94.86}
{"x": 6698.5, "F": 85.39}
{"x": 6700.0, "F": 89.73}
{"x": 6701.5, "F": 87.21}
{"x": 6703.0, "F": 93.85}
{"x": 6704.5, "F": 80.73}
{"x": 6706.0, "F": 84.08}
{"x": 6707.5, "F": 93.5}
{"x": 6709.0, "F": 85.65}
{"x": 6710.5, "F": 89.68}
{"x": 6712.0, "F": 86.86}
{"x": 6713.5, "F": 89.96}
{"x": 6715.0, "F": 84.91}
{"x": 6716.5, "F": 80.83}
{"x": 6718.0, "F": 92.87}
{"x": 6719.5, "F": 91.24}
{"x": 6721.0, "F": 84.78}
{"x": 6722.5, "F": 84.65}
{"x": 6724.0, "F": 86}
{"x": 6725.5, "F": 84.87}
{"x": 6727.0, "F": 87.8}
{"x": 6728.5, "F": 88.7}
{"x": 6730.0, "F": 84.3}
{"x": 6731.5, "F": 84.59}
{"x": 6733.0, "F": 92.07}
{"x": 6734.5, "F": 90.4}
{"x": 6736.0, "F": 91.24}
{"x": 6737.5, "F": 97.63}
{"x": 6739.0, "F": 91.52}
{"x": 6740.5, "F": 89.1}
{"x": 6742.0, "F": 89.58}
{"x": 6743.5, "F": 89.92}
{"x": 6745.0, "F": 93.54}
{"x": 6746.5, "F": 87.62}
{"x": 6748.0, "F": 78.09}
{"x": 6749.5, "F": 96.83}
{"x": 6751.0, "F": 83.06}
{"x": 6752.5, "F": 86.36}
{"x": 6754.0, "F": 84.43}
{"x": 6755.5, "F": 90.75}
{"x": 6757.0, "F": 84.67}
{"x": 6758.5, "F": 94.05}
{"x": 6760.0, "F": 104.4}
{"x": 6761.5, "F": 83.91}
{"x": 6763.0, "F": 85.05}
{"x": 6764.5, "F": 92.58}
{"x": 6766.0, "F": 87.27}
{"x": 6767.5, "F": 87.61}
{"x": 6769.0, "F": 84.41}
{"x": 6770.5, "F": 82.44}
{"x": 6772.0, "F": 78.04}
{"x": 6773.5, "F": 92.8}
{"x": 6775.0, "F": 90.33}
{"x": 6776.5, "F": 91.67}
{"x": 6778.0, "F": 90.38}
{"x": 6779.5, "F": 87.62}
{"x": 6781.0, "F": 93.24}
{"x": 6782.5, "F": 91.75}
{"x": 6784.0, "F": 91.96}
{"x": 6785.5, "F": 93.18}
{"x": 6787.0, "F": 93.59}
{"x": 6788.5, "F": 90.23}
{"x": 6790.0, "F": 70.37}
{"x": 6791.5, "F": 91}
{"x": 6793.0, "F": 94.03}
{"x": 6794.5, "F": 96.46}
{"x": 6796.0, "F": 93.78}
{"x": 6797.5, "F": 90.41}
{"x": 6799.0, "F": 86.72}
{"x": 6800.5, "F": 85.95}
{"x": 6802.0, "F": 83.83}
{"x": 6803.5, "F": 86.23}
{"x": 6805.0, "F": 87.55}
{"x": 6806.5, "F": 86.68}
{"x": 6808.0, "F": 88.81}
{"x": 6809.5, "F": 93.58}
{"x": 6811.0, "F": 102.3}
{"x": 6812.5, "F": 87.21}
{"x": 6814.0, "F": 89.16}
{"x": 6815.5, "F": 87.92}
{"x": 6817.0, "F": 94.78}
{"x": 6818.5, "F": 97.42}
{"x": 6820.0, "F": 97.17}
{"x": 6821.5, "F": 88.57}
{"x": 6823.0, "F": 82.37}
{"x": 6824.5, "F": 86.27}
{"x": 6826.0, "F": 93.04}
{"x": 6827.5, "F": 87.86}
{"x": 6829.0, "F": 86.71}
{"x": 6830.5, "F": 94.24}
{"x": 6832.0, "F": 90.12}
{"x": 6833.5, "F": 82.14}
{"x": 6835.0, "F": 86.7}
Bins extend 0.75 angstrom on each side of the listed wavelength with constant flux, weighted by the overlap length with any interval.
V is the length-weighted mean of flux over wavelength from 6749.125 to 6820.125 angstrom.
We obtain 89.6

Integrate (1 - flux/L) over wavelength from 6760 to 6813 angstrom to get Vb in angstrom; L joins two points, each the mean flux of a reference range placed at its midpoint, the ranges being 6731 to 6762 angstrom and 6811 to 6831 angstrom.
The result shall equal 0.6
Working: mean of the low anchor 89.8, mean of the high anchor 90.6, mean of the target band 89.2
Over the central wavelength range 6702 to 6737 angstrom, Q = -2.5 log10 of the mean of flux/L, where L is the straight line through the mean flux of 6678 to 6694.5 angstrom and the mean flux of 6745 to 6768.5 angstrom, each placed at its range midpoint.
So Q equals 0.04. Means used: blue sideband 92.8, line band 87.6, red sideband 88.6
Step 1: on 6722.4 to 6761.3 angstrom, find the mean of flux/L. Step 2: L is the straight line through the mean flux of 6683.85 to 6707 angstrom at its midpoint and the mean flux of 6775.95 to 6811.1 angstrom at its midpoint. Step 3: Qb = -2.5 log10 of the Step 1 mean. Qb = 0.018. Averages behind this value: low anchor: 91.2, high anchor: 89.8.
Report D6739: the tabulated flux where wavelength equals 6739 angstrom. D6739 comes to 91.52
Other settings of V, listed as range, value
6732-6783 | 89.2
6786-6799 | 89.9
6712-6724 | 87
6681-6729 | 89.4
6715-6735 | 87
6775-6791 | 89.5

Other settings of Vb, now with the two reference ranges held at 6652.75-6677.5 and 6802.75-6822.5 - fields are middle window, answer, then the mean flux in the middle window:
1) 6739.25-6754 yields 0.2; 88.2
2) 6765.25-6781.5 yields 0.5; 87.7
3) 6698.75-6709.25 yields 0.1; 87.8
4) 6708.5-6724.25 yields 0.3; 87.1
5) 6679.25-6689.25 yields -0.7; 94.2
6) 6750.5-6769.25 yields 0.3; 88.5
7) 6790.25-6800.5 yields 0.0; 90.6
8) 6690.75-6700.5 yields -0.3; 91.3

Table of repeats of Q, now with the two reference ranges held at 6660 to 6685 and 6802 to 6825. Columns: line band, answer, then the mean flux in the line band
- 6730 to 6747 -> -0.011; 90.4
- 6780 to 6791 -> 0.009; 89.2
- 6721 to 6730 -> 0.040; 86.1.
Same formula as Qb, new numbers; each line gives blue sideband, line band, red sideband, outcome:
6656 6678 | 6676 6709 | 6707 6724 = -0.04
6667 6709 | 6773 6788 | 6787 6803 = -0.04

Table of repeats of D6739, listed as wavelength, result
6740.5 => 89.1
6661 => 85.53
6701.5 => 87.21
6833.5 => 82.14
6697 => 94.86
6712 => 86.86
